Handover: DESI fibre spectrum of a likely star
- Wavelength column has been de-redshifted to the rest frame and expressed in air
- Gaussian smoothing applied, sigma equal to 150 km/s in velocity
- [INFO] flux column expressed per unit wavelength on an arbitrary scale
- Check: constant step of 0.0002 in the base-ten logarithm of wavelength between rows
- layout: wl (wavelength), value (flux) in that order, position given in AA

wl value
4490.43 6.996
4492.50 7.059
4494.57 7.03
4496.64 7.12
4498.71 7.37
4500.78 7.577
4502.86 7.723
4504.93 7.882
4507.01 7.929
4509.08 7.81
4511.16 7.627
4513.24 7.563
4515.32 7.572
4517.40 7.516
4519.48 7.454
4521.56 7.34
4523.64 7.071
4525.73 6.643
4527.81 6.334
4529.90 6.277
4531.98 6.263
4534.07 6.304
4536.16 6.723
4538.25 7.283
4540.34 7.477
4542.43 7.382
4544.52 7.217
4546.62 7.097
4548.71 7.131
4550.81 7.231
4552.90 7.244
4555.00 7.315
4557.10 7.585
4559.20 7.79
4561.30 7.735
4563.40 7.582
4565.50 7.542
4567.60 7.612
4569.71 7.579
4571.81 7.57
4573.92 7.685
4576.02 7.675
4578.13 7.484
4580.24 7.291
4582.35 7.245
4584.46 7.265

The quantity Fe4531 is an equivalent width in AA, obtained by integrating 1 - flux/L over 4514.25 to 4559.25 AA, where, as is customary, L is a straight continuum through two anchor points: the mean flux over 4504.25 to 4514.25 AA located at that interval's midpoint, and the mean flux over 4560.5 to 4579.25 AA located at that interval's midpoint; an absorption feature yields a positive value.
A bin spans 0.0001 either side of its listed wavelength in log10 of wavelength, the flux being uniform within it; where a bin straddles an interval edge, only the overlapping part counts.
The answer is 3.51 AA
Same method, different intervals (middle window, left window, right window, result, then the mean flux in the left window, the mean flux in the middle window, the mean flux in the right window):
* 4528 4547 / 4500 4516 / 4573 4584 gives 1.9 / 7.71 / 6.86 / 7.46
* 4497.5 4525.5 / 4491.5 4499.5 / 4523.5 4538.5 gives -2.7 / 7.14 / 7.54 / 6.55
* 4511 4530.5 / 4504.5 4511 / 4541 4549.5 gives 1.3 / 7.84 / 7.14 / 7.22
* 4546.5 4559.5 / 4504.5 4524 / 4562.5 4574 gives 0.4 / 7.58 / 7.33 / 7.59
